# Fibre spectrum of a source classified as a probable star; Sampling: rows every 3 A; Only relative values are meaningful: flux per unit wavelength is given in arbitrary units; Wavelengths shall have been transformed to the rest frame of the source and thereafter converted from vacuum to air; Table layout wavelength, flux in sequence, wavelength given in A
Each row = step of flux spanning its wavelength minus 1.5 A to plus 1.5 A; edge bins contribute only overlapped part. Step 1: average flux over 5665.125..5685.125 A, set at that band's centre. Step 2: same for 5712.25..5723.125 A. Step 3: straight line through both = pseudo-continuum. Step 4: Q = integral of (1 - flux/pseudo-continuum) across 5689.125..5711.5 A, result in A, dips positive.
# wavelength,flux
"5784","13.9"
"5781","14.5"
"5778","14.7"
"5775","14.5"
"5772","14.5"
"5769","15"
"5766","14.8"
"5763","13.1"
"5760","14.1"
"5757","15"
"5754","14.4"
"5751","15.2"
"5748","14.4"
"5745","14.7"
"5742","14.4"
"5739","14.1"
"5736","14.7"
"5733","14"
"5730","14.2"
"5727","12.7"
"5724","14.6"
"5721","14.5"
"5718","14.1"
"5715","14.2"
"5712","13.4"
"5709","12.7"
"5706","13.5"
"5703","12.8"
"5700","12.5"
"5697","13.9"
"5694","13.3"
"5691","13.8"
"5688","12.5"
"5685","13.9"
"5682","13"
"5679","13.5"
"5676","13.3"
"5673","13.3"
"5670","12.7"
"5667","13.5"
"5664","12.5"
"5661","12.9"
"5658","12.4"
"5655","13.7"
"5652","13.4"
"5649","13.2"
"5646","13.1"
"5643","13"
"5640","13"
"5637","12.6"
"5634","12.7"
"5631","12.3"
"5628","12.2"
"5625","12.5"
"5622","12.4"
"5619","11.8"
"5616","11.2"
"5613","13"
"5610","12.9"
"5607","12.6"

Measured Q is 1.0 A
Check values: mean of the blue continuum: 13.3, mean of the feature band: 13.2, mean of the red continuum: 14.2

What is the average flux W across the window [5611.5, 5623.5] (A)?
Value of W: 12.1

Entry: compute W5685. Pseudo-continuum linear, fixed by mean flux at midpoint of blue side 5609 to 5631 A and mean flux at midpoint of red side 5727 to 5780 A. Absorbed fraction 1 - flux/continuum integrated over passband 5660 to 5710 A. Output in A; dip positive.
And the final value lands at 0.6 A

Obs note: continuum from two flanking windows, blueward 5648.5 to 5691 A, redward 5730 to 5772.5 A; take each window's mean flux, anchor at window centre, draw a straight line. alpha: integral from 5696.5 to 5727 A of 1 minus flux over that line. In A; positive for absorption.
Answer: 0.57 A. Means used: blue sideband 13.2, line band 13.6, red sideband 14.4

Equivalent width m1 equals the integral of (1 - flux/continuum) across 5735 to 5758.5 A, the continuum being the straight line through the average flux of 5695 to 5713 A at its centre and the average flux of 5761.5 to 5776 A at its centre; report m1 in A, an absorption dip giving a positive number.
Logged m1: -1.11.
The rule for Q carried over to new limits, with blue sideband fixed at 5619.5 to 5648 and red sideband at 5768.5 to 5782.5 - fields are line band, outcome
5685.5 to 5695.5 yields 0.1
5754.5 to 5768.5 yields 0.1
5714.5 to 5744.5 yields -0.4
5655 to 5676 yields 0.2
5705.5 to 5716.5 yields 0.2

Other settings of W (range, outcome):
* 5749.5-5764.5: 14.4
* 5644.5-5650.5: 13.1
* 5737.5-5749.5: 14.4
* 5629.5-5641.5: 12.7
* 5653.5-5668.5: 13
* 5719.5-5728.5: 13.9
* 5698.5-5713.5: 13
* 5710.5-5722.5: 14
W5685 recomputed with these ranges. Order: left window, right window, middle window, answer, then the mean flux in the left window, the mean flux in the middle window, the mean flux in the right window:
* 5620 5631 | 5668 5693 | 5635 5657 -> -0.76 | 12.3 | 13.1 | 13.3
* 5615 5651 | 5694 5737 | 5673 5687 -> -0.21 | 12.5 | 13.4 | 13.7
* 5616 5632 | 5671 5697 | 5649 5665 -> -0.27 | 12.1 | 13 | 13.3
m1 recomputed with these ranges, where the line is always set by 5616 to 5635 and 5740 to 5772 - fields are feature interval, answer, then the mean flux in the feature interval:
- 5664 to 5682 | -0.2 A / 13.2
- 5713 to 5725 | -0.4 A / 14.3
